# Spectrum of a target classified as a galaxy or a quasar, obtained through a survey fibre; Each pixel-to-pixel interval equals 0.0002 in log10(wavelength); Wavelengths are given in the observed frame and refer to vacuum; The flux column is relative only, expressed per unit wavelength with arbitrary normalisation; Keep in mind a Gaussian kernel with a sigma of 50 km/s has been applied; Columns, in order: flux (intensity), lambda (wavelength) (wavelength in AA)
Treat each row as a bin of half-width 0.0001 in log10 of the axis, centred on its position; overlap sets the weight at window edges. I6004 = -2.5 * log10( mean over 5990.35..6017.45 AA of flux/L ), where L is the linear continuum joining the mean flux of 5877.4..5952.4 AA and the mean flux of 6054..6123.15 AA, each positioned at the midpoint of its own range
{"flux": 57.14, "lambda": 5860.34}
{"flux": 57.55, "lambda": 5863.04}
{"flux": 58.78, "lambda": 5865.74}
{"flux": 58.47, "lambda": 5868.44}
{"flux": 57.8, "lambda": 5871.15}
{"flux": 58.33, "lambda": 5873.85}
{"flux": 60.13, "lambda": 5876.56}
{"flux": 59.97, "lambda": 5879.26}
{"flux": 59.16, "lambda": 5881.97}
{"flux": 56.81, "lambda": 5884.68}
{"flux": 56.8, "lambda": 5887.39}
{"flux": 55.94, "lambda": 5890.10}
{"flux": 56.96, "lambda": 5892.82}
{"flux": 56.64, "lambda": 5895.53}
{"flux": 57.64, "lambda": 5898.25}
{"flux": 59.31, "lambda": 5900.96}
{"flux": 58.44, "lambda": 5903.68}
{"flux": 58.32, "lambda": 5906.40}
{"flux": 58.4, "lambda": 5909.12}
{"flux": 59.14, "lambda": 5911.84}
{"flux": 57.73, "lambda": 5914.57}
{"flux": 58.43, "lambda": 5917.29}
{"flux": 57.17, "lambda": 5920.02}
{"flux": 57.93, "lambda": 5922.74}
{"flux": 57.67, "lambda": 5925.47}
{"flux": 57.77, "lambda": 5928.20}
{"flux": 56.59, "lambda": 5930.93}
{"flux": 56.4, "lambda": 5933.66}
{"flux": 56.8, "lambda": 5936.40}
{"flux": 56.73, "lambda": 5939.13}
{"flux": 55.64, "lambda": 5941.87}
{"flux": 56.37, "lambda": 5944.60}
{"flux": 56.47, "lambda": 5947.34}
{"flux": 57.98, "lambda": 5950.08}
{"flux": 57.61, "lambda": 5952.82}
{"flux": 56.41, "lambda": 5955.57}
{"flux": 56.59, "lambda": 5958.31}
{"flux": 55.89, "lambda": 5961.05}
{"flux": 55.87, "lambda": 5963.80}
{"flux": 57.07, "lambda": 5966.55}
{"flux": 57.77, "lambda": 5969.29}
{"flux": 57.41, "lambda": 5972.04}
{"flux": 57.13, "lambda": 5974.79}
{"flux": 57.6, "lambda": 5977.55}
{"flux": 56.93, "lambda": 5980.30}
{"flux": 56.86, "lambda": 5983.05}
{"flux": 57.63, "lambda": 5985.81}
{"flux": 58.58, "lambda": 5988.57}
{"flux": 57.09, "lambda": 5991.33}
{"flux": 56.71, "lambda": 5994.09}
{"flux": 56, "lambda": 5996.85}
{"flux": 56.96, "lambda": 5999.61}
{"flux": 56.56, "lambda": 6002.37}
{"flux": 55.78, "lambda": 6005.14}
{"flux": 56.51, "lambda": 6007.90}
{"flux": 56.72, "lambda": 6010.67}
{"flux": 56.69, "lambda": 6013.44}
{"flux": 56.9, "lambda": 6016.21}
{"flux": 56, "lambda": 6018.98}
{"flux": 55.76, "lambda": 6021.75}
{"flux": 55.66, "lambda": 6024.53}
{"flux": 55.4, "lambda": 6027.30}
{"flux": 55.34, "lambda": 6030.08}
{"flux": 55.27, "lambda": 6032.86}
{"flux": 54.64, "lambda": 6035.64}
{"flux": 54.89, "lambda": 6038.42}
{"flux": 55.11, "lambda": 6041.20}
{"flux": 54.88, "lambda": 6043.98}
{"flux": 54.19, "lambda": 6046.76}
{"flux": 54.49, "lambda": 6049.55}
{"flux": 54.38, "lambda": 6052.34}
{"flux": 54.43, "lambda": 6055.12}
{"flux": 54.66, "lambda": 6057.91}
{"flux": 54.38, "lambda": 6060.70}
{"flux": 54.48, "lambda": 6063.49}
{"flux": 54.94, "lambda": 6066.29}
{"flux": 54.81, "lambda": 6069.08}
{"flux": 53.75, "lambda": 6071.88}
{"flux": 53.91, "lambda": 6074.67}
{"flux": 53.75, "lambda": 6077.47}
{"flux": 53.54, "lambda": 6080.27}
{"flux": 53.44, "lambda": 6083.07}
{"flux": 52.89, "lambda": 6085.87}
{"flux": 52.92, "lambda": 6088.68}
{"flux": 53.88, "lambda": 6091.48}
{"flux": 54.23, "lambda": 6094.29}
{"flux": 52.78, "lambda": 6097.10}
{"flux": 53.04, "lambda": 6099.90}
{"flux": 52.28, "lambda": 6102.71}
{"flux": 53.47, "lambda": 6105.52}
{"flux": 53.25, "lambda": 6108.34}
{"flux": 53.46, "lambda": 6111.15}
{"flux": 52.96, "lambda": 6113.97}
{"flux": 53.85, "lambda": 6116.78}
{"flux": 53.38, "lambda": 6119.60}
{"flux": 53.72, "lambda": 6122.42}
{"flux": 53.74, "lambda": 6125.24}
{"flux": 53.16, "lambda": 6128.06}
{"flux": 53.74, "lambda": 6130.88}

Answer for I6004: -0.02 mag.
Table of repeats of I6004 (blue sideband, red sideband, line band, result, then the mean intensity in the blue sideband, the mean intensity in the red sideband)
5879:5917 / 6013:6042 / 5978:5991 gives -0.022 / 57.9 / 55.6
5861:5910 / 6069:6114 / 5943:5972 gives -0.008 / 58.1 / 53.4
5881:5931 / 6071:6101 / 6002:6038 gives -0.016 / 57.7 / 53.5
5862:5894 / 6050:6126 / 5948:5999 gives -0.018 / 58.1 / 53.7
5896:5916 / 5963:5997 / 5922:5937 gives 0.015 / 58.3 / 57.2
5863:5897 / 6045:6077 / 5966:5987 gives -0.024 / 58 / 54.4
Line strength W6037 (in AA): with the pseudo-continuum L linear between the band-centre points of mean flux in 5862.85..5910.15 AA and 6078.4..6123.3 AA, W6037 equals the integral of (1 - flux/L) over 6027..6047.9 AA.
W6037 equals -0.09 AA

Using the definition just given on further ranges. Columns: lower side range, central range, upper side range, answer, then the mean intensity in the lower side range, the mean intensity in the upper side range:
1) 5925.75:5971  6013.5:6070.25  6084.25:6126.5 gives -0.36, 56.8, 53.3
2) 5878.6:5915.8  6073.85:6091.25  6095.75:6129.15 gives 0.16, 57.9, 53.3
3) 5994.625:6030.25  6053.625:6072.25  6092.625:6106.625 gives -0.03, 56.2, 53.2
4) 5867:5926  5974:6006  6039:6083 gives -0.59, 58.1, 54.4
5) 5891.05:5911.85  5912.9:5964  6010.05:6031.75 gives 0.35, 58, 56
